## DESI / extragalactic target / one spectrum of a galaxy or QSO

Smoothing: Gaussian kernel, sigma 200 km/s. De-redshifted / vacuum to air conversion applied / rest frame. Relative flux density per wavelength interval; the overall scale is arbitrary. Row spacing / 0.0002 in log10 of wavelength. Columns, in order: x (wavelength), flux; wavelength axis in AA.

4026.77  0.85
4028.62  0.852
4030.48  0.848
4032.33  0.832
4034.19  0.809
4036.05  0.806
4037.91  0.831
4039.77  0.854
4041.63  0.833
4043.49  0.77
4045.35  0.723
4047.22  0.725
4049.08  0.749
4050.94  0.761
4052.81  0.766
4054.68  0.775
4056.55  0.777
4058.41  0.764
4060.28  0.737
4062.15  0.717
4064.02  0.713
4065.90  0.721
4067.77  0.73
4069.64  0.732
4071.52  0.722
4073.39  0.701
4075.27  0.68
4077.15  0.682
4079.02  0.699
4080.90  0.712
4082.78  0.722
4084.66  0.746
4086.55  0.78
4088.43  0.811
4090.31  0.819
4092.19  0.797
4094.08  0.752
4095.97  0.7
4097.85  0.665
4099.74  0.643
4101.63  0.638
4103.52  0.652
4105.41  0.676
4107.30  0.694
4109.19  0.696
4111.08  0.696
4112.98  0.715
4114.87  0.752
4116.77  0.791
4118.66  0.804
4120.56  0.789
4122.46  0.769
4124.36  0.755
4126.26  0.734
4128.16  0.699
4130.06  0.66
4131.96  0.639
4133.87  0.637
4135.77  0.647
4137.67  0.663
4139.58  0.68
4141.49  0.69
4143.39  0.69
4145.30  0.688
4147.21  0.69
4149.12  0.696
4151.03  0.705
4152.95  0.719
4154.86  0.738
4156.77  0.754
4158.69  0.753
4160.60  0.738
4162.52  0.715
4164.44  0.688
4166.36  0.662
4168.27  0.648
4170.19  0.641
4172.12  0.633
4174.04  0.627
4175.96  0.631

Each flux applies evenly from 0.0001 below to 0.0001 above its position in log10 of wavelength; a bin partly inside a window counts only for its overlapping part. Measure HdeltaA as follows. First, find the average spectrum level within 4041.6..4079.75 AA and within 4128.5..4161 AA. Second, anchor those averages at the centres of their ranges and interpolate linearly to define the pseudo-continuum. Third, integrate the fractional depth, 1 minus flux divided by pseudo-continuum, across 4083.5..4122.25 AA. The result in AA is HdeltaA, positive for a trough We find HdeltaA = -1.0 AA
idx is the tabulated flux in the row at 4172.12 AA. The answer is 0.633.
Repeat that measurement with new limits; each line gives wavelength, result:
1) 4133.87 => 0.637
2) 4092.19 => 0.797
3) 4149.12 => 0.696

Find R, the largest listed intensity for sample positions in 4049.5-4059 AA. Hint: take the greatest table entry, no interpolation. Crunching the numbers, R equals 0.777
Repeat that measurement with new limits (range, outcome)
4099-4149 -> 0.804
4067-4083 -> 0.732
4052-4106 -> 0.819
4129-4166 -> 0.754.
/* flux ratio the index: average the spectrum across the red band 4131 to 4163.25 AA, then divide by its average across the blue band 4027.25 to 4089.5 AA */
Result 0.92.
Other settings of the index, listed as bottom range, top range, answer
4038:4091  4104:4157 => 0.95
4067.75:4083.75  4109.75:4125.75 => 1.07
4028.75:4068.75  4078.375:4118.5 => 0.93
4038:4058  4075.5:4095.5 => 0.96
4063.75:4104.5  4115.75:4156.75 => 0.99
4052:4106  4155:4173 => 0.96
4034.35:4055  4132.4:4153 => 0.87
